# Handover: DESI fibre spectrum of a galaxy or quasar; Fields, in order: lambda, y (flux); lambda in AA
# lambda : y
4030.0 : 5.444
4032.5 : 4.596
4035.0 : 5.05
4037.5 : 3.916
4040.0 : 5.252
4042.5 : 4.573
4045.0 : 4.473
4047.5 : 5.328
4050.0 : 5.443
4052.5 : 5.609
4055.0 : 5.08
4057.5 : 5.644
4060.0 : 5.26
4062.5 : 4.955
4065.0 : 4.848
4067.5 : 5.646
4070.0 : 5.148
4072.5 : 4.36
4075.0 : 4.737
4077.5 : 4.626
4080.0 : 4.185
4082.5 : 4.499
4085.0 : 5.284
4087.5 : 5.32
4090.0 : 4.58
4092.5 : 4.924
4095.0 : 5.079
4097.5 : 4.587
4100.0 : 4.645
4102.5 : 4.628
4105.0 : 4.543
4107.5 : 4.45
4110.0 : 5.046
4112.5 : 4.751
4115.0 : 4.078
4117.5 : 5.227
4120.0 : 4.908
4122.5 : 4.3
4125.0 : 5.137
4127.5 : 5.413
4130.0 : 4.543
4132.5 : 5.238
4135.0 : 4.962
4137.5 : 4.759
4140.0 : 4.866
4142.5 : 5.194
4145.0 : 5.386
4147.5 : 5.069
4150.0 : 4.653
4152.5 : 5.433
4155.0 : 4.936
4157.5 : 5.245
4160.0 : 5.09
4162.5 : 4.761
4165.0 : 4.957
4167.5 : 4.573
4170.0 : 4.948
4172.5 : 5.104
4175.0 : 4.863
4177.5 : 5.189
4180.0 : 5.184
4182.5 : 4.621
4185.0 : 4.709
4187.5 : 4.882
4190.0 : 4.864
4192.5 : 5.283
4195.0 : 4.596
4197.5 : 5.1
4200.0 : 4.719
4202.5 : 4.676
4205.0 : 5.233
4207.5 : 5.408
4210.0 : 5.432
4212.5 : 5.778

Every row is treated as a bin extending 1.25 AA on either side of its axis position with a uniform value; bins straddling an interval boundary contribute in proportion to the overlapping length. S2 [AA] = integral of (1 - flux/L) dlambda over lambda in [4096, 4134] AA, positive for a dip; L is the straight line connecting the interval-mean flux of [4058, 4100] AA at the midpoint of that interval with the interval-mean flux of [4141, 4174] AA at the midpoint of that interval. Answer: 1.4 AA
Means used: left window 4.88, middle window 4.77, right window 5.02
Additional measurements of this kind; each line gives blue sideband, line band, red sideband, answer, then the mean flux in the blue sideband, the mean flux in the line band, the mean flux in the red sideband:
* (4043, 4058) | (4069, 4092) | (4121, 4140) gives 1.55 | 5.21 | 4.75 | 4.9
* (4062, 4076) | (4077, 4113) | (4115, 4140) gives 1.33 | 4.95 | 4.75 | 4.9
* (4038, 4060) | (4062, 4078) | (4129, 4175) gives 0.60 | 5.14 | 4.91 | 4.98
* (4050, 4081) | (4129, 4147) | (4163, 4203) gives -0.20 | 5.03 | 5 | 4.89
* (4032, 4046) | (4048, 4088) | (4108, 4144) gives -2.67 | 4.65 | 5.04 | 4.88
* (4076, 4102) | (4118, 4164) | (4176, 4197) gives -1.40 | 4.77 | 5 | 4.92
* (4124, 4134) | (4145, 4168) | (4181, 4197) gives -0.15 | 5.08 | 5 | 4.84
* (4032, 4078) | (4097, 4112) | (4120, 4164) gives 1.01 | 4.99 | 4.66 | 5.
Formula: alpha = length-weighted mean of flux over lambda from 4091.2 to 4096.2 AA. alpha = 5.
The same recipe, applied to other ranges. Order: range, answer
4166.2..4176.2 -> 4.87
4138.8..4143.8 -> 5.04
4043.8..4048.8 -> 4.91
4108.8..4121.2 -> 4.8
